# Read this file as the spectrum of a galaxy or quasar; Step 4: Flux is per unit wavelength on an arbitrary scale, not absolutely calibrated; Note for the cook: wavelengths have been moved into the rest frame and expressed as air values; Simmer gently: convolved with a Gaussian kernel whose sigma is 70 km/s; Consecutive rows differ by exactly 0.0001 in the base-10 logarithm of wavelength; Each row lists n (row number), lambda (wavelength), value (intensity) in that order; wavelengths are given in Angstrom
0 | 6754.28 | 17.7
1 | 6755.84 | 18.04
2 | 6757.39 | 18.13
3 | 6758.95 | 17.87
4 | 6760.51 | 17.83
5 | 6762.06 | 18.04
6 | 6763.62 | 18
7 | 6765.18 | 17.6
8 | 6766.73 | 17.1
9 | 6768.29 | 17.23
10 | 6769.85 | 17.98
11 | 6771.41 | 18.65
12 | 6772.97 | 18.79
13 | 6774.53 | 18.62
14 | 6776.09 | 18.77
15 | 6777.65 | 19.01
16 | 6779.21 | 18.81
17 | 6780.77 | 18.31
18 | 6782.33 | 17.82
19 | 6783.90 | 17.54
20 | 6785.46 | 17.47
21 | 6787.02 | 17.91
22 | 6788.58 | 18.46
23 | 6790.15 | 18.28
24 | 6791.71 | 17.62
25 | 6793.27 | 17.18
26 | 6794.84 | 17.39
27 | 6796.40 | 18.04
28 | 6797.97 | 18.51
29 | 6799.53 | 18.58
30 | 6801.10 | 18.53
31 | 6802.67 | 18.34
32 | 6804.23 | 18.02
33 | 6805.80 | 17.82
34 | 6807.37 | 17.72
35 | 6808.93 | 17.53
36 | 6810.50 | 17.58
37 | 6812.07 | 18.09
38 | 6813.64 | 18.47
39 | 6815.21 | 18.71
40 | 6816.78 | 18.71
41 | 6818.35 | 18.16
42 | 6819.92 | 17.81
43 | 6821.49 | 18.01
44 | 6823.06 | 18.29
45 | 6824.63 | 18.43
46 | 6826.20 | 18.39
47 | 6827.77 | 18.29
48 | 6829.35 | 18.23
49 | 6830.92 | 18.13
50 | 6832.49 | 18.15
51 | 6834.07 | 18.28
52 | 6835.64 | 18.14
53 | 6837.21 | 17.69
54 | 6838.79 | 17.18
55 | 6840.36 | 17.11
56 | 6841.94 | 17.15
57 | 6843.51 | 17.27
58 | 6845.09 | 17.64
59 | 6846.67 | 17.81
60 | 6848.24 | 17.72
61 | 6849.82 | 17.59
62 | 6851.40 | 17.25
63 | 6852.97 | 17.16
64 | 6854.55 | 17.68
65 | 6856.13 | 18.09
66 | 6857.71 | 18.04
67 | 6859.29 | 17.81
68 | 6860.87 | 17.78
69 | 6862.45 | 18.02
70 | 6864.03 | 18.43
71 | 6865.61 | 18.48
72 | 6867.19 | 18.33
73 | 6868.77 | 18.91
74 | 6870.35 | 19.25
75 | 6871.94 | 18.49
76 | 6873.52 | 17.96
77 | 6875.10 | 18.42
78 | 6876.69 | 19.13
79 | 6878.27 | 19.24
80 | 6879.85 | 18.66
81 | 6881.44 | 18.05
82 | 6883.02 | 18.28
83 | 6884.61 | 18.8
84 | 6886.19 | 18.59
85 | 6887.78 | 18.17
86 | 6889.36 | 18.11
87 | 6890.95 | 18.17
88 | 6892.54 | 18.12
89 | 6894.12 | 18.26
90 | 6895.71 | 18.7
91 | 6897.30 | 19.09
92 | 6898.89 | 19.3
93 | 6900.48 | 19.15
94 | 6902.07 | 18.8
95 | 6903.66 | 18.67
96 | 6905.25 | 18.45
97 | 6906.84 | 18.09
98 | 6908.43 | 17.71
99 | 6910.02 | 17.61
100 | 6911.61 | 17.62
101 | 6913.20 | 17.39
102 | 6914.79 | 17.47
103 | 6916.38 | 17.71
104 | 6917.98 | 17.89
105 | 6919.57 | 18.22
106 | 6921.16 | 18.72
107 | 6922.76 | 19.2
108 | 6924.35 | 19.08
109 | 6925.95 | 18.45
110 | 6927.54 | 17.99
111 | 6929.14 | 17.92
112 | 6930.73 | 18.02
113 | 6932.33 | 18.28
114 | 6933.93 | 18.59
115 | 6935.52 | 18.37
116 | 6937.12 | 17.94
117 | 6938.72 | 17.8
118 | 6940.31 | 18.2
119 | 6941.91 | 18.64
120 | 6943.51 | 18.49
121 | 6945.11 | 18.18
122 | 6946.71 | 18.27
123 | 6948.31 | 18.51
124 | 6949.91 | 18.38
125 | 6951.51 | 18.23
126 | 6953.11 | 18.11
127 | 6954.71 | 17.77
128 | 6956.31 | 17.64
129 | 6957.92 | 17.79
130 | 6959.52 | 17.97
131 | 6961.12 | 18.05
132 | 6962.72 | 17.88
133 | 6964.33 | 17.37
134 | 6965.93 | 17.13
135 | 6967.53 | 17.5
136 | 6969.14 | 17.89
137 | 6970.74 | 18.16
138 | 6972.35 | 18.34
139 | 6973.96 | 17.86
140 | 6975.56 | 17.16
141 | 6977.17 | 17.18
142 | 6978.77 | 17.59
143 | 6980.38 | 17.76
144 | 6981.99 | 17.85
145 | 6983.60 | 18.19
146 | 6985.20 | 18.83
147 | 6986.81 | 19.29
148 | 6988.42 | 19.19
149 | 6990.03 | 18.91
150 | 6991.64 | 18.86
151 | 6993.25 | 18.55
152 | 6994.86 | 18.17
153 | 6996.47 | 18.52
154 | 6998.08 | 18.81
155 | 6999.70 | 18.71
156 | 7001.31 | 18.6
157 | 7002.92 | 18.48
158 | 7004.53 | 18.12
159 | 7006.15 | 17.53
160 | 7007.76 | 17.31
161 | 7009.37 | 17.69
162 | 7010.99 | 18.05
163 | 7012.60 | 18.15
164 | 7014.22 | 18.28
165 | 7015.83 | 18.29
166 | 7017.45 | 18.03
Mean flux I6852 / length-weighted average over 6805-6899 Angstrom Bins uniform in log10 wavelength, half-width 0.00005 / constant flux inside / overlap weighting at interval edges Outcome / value 18.1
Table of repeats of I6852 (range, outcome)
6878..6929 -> 18.4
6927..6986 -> 18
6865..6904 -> 18.6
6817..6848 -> 17.9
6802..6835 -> 18.2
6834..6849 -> 17.6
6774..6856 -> 18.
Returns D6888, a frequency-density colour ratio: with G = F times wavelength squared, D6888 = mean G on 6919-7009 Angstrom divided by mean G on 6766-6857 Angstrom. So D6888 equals 1.06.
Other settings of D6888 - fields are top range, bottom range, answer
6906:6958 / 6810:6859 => 1.04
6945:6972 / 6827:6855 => 1.05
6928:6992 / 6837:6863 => 1.06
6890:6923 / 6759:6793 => 1.05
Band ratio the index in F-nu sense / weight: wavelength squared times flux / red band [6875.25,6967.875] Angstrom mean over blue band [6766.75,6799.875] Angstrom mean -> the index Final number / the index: 1.05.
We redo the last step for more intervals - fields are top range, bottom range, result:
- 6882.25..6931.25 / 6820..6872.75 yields 1.04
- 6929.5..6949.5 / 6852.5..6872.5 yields 1.03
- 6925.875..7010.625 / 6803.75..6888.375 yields 1.04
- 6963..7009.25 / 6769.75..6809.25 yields 1.06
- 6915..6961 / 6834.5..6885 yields 1.03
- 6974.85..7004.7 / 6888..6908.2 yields 1.02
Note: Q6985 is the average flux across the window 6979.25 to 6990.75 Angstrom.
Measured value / 18.5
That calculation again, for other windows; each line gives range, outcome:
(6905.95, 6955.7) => 18.2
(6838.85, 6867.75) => 17.7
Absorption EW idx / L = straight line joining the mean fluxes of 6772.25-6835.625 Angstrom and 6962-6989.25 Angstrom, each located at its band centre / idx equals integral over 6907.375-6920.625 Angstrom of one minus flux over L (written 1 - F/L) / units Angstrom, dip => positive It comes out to 0.2 Angstrom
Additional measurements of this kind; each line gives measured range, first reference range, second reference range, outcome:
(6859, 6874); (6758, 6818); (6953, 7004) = -0.23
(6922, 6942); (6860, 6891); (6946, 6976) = -0.26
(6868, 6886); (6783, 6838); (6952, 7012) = -0.58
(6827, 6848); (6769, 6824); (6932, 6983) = 0.39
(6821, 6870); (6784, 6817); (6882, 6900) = 0.91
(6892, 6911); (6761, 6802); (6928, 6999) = -0.39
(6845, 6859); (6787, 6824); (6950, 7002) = 0.32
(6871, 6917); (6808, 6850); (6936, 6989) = -0.94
